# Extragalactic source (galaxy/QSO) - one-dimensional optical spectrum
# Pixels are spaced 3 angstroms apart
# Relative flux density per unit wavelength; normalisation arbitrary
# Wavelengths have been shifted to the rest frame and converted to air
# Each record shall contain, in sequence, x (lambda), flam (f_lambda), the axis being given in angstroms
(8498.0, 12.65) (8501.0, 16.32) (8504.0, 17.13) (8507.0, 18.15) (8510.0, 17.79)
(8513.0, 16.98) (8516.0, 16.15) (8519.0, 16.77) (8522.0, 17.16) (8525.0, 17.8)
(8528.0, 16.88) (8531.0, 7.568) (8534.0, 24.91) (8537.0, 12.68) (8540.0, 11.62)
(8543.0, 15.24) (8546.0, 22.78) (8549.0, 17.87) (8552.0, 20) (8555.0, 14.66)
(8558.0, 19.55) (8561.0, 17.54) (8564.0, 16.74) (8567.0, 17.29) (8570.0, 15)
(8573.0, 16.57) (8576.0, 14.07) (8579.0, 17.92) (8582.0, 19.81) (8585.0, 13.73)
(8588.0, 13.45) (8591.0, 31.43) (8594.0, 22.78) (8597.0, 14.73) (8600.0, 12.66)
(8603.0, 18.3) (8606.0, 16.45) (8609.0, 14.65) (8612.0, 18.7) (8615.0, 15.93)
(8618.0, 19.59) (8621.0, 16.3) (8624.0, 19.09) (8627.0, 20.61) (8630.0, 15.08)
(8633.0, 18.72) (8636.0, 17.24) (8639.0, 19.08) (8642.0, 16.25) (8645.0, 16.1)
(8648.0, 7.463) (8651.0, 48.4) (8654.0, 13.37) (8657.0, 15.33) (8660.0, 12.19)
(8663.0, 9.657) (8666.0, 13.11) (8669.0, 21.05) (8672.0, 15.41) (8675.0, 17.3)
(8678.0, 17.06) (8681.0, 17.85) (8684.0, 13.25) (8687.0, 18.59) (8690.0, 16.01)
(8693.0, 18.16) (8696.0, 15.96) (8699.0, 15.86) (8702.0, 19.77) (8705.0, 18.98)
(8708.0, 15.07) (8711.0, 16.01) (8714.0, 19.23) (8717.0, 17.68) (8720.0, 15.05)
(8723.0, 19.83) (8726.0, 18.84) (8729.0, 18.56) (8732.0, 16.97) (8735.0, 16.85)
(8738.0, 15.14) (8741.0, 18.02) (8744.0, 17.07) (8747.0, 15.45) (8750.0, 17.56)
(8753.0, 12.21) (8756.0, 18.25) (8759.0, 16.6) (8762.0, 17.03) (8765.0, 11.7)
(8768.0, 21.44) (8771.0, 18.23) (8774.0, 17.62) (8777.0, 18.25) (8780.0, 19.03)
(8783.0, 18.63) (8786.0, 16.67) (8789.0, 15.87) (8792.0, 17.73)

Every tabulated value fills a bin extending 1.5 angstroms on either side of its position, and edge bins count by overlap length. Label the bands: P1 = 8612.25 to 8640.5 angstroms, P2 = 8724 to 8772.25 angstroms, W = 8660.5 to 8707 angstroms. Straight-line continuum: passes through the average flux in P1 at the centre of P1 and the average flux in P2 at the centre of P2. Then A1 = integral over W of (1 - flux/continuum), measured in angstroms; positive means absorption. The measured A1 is 2.8 angstroms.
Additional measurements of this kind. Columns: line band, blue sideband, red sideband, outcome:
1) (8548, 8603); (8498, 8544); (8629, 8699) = -3.7 angstroms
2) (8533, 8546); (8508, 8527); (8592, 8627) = 0.5 angstroms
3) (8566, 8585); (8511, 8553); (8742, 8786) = 0.3 angstroms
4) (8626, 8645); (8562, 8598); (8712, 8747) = 0.1 angstroms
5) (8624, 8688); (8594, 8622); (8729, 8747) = -2.2 angstroms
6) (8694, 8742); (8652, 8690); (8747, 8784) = -2.6 angstroms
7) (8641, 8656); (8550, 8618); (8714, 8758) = -2.6 angstroms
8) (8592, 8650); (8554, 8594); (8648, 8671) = 2.5 angstroms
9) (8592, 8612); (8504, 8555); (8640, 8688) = -0.2 angstroms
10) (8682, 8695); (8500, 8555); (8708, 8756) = 0.3 angstroms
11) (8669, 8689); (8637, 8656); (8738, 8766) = 1.9 angstroms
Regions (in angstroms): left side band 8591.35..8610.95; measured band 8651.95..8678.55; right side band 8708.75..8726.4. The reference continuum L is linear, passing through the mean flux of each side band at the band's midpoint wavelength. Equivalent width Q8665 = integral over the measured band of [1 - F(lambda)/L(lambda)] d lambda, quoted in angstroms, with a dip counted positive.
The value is 3.0 angstroms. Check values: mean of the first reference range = 17.5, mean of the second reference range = 17.6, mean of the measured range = 15.6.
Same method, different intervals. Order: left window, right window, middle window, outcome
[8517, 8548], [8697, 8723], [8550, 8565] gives -1.12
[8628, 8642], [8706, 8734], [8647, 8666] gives -0.15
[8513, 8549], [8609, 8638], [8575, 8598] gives -1.91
